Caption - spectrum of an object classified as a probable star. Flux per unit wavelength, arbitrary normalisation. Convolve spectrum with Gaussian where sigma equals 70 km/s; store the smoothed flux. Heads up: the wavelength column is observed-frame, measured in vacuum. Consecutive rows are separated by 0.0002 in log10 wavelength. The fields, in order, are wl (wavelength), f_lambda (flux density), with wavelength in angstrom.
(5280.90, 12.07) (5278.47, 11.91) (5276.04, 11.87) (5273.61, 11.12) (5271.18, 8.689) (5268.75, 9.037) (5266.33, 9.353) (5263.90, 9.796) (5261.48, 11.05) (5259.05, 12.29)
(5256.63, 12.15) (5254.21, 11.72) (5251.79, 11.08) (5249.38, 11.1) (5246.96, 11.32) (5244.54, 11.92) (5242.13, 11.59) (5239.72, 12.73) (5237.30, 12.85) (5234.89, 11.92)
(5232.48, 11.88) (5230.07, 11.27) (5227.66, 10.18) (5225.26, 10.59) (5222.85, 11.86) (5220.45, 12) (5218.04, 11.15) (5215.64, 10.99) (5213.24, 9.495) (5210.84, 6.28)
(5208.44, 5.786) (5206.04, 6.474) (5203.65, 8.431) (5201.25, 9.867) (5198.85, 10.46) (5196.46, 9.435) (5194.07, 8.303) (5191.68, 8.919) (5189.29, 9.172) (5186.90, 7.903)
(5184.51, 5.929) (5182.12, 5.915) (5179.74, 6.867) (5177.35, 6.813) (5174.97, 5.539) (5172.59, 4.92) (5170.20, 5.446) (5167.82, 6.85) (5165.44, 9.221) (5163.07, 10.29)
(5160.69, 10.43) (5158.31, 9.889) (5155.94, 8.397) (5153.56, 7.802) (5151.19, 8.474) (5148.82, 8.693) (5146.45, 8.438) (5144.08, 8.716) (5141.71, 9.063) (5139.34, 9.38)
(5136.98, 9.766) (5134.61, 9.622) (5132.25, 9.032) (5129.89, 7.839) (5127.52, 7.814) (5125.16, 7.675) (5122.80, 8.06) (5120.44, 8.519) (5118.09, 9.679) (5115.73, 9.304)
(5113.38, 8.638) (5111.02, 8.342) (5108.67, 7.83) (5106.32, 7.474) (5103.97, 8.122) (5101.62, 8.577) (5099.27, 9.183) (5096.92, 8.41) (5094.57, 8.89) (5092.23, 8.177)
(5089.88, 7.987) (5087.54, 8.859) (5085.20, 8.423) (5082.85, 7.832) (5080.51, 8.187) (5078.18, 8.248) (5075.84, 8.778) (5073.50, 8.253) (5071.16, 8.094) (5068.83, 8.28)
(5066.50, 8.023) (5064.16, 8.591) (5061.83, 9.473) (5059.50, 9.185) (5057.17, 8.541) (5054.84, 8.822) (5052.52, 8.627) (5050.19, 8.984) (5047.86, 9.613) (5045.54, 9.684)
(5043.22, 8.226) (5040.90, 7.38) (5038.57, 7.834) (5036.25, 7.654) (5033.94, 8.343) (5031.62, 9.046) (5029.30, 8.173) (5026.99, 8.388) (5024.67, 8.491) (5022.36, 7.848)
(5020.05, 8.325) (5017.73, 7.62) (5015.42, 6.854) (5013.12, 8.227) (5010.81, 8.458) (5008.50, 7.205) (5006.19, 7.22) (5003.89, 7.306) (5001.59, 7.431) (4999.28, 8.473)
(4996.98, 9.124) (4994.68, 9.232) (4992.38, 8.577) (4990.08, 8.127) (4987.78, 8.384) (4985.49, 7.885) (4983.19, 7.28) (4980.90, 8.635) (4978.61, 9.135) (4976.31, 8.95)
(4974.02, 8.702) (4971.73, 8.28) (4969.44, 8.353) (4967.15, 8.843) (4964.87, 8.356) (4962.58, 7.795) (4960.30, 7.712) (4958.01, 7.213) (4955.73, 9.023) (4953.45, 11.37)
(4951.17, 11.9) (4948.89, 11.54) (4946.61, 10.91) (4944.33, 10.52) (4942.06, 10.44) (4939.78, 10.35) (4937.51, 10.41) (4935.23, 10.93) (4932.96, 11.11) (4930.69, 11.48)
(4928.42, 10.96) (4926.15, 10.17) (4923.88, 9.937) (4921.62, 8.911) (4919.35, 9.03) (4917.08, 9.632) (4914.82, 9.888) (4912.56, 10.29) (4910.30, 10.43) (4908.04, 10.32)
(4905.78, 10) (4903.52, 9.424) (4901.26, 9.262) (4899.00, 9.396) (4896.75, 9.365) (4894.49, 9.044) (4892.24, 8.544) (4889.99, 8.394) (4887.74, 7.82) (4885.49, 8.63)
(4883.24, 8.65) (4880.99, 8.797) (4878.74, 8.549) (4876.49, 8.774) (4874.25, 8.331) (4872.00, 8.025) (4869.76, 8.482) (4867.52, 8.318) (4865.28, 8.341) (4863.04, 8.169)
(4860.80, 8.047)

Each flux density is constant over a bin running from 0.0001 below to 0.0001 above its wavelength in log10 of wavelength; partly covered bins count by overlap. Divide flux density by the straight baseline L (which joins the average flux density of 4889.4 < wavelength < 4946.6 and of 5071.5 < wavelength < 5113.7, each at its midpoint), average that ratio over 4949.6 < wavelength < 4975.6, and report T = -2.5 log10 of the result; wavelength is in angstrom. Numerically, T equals 0.08 mag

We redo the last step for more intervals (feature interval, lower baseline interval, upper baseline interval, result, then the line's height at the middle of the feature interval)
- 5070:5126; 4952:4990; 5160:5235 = 0.03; 8.63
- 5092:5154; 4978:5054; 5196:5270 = 0.09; 9.37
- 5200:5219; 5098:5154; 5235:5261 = 0.26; 10.8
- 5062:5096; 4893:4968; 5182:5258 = 0.19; 9.99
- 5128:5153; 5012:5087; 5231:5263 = 0.13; 9.95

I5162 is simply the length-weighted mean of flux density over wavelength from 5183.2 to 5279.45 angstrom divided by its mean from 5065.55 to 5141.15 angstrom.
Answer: 1.21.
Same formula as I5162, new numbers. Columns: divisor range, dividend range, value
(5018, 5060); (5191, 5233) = 1.13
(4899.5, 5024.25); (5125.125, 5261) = 1.02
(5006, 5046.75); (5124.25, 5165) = 1.10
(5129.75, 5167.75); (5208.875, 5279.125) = 1.21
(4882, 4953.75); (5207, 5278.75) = 1.09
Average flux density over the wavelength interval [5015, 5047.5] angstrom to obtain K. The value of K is 8.2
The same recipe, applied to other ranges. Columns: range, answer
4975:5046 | 8.16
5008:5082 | 8.37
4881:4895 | 8.52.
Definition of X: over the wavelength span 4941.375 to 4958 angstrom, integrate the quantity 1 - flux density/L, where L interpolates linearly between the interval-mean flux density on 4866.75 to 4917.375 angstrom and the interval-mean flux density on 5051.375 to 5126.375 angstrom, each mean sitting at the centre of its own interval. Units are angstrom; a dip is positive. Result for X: -3.2 angstrom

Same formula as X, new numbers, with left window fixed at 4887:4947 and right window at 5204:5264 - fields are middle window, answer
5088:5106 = 3.4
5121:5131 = 2.5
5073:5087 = 2.7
